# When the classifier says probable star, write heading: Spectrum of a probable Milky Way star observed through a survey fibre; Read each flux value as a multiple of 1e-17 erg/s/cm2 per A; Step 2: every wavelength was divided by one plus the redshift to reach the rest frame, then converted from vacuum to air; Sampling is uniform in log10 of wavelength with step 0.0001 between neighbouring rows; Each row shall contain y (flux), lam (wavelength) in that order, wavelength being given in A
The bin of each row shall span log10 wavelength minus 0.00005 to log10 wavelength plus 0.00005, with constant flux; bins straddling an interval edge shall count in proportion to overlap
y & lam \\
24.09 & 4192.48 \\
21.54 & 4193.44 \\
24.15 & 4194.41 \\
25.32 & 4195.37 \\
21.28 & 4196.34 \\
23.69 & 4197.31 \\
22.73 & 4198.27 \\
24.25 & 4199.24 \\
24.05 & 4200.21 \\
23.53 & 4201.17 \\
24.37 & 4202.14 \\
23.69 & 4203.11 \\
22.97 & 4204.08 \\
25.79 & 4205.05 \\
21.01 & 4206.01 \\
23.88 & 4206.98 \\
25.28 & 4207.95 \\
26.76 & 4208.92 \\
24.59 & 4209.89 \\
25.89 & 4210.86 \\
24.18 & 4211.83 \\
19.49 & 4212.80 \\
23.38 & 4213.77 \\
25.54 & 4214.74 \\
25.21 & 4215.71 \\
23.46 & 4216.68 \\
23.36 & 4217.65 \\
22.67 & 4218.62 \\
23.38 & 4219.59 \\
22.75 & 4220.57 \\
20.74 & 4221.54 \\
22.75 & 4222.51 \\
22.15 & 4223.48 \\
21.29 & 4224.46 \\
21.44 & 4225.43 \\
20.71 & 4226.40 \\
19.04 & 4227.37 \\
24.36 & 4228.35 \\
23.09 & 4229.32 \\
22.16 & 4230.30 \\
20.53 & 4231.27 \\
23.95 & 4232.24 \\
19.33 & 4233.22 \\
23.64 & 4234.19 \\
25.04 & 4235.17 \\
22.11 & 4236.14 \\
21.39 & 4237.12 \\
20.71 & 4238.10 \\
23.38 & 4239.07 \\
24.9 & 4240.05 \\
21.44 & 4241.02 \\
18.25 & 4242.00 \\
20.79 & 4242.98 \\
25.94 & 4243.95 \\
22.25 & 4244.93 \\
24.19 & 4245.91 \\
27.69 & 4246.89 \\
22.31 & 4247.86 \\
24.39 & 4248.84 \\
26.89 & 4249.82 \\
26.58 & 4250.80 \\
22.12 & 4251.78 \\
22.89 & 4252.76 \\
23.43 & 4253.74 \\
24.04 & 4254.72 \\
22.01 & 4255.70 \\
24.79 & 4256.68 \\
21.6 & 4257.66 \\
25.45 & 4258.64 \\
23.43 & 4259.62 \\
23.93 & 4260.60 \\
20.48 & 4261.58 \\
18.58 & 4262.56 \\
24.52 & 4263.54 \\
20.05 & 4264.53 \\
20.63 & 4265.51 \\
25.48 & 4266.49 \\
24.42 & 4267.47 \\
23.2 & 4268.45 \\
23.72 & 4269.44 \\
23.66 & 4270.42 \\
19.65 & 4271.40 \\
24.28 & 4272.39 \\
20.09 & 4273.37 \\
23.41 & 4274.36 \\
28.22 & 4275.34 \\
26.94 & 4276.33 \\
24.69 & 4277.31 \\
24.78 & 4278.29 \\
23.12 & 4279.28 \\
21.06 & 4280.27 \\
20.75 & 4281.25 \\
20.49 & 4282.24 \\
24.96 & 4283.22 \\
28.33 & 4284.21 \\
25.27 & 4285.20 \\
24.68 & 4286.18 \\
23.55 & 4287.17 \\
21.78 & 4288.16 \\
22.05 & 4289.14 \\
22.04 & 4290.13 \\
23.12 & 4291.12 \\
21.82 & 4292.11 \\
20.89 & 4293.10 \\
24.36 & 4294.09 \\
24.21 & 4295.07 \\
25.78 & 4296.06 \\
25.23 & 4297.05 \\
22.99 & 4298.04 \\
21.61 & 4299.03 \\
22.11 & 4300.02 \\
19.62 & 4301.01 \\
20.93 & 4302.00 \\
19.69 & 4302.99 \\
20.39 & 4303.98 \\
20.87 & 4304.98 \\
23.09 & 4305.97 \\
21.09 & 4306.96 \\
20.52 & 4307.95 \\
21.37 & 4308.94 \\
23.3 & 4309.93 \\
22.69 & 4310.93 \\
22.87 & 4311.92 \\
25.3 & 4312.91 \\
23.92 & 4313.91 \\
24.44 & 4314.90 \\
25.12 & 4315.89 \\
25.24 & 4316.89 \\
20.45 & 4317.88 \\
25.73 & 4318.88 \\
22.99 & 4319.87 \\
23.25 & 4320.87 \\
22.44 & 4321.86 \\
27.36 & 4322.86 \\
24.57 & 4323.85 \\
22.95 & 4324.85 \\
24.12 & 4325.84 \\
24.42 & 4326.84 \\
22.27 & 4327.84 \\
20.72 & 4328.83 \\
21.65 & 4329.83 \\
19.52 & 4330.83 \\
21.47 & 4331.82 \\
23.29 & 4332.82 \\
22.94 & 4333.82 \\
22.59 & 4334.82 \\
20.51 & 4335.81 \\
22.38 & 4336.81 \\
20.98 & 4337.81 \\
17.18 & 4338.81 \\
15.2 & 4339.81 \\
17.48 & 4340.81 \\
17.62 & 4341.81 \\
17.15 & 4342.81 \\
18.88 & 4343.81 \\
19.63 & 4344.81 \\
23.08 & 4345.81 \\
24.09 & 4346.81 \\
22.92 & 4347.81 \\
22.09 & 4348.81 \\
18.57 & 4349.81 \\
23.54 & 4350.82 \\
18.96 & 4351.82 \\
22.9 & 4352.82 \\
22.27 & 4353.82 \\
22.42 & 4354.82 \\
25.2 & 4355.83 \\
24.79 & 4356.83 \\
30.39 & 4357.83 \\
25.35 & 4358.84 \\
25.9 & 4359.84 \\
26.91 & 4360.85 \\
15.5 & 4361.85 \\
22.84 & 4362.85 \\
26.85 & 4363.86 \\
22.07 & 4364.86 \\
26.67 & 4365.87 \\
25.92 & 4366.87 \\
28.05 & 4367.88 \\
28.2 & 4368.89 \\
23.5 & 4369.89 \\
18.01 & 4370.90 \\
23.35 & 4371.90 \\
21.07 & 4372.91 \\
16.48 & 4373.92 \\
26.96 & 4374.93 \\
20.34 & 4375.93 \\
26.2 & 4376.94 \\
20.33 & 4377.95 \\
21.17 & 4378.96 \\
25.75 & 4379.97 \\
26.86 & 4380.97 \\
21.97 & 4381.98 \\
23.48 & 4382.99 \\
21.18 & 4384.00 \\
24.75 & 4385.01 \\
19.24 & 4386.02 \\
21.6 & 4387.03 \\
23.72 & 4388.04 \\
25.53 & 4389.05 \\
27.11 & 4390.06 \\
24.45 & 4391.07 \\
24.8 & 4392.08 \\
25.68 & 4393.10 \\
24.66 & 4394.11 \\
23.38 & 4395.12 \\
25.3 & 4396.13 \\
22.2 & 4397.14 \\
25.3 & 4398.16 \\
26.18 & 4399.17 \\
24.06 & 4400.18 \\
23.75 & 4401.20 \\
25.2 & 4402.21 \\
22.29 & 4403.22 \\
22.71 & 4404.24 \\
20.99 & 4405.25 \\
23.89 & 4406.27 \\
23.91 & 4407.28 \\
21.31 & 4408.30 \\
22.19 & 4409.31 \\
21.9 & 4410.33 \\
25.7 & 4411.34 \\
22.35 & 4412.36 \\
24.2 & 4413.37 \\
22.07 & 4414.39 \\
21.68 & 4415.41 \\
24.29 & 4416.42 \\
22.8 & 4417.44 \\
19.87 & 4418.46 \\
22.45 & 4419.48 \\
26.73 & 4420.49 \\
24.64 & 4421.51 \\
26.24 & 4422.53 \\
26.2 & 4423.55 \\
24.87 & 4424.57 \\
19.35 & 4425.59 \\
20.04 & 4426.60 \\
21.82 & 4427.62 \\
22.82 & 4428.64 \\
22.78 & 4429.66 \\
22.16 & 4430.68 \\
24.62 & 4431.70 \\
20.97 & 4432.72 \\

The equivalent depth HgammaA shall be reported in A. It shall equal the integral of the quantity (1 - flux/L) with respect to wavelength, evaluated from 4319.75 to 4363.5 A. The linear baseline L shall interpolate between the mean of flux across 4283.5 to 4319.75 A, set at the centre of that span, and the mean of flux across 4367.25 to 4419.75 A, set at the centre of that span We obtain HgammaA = 2.00 A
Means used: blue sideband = 23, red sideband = 23.4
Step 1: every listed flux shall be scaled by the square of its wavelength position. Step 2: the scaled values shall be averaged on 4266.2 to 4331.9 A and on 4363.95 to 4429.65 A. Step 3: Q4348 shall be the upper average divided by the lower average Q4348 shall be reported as 1.1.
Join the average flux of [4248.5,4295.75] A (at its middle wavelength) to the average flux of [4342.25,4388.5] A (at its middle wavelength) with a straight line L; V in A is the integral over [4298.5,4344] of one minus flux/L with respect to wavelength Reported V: 2.6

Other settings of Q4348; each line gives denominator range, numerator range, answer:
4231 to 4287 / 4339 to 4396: 1.04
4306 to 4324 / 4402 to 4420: 1.01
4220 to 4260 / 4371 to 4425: 1.11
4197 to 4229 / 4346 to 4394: 1.09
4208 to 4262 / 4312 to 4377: 1.03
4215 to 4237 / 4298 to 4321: 1.04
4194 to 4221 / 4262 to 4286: 1.01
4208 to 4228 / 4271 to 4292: 1.05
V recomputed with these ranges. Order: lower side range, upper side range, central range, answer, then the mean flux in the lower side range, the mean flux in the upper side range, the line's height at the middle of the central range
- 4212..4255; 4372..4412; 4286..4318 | 0.62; 22.8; 23.4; 23.1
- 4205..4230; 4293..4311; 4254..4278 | -0.72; 23.1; 22.2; 22.6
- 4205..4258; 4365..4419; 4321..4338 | 0.50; 23.1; 23.5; 23.3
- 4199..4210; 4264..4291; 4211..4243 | 2.06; 24.2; 23.4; 23.9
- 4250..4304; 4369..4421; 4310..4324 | -0.50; 23.1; 23.3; 23.2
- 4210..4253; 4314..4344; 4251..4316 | -1.75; 22.9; 21.9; 22.4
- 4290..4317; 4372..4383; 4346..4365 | -0.53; 22.6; 22.8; 22.7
